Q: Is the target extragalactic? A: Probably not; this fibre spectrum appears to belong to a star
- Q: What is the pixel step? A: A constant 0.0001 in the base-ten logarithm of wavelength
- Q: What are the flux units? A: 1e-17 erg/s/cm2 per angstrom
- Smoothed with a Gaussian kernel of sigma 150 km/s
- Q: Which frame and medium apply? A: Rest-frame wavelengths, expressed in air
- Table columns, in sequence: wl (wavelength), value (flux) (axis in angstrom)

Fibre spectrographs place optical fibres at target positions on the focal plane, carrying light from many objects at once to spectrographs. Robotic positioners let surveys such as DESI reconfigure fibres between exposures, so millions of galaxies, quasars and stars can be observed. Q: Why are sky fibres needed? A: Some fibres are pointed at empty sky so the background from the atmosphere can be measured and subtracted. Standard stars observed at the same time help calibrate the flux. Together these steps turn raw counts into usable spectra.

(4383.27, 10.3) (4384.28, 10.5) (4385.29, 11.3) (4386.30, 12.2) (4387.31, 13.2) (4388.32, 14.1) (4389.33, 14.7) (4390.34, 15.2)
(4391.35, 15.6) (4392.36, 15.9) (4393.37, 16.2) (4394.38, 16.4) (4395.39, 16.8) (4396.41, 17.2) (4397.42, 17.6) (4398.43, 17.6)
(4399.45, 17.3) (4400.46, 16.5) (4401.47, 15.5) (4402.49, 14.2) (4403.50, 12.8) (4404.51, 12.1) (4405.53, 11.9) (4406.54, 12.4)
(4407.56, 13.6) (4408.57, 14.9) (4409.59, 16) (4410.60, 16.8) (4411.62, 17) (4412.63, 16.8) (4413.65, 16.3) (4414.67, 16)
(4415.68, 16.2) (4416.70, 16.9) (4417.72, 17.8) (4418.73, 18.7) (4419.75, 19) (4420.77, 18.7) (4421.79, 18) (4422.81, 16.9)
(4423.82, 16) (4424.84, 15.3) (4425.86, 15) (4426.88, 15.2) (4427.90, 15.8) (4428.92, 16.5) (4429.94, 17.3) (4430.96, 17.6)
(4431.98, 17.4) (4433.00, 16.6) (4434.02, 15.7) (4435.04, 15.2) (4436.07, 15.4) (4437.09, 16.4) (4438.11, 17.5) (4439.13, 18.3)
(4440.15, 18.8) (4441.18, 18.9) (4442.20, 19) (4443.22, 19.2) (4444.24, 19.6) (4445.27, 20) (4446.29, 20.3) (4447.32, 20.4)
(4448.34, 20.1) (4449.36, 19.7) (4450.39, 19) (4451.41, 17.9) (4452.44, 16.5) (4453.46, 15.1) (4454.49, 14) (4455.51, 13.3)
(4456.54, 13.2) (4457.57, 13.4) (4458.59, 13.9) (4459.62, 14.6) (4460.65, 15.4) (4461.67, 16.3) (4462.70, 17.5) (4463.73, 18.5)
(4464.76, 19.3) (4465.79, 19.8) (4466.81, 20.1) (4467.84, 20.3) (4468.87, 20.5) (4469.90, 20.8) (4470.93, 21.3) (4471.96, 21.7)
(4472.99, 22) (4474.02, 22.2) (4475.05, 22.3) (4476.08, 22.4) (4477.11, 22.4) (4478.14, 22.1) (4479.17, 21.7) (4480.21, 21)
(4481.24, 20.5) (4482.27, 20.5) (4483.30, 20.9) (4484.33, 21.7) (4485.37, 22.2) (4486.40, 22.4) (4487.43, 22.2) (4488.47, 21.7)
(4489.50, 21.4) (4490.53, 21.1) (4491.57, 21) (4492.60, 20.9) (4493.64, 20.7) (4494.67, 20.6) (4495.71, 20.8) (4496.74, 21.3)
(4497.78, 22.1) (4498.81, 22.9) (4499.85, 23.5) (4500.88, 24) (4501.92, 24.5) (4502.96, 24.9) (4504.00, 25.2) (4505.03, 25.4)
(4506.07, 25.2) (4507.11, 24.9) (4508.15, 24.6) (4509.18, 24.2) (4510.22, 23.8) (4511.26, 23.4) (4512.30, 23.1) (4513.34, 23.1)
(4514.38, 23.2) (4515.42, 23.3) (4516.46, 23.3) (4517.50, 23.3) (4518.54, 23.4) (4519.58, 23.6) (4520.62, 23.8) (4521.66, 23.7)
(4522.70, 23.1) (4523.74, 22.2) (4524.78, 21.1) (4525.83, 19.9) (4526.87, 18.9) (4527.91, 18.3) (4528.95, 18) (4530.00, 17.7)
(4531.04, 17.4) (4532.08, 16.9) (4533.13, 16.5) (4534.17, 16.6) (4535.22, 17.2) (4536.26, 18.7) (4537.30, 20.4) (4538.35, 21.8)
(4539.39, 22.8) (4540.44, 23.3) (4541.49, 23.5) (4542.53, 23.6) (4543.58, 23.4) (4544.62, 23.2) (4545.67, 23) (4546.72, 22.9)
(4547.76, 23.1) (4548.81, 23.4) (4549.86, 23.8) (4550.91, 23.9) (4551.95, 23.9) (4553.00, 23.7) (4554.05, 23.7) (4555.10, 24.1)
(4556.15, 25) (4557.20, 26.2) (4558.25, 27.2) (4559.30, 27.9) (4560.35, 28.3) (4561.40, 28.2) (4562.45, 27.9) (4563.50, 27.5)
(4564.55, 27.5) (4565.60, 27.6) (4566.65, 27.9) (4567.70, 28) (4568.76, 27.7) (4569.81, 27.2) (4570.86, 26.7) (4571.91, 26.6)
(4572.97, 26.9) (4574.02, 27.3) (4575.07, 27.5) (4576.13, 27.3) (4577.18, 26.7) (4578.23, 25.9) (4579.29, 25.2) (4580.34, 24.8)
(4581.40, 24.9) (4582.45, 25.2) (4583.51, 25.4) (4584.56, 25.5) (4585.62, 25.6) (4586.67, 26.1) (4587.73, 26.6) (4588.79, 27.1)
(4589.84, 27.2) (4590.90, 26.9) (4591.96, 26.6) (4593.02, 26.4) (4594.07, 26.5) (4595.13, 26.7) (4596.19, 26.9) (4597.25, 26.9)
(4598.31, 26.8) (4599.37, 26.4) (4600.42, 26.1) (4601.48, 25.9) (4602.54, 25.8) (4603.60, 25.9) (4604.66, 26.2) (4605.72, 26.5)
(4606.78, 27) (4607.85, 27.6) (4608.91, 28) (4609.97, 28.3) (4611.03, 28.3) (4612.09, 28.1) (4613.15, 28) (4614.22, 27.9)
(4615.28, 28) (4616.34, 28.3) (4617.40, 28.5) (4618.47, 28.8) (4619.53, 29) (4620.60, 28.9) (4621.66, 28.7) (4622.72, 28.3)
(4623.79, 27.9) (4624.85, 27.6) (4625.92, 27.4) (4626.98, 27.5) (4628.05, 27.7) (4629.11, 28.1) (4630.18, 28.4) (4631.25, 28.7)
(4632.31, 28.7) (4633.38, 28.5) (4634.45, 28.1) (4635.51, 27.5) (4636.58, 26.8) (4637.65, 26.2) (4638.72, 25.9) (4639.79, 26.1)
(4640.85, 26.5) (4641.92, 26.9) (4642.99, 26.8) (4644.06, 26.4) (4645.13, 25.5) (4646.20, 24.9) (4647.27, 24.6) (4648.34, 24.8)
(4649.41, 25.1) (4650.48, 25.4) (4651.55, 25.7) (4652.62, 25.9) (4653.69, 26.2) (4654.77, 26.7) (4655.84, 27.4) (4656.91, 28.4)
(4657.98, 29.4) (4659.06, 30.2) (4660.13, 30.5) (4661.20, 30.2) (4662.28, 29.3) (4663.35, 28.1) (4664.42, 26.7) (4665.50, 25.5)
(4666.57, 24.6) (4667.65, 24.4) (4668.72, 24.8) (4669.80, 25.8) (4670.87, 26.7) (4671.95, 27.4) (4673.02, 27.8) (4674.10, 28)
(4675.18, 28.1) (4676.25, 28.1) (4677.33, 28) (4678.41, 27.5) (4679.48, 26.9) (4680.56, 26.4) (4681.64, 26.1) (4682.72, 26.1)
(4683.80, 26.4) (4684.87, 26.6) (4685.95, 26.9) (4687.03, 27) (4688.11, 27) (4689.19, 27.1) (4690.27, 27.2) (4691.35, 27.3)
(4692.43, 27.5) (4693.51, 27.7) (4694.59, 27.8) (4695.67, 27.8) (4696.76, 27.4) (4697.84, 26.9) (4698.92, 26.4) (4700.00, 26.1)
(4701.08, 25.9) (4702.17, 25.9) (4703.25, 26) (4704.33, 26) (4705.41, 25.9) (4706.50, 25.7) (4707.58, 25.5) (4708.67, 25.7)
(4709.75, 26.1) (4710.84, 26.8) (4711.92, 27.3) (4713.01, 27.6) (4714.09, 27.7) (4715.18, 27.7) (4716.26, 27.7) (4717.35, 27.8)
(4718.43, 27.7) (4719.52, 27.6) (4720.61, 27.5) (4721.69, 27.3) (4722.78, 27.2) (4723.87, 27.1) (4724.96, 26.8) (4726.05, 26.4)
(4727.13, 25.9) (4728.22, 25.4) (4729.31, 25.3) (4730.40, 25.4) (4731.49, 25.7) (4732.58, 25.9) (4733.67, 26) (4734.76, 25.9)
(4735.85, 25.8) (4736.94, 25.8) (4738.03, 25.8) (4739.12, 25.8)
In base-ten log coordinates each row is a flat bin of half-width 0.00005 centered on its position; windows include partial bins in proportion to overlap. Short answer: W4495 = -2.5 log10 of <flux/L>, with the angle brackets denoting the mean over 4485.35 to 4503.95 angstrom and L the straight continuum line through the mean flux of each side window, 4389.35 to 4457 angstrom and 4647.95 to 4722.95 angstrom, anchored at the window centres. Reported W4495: -0.14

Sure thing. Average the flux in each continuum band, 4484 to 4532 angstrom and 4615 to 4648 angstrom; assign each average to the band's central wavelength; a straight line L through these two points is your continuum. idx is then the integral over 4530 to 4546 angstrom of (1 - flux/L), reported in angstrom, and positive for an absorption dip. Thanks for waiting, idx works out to 2.1 angstrom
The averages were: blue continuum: 22.3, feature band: 20.4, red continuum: 27.4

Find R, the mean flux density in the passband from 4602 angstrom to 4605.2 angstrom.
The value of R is 26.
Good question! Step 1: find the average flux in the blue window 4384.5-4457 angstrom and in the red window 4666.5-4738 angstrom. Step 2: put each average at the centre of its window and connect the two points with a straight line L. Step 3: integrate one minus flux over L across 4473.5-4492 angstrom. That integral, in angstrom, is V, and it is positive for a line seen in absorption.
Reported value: -3.0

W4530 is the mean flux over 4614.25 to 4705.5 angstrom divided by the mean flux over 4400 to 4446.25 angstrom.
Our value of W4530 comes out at 1.6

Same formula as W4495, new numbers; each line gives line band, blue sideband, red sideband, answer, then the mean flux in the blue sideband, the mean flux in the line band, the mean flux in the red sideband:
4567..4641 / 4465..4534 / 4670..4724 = -0.11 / 21.8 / 27.1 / 27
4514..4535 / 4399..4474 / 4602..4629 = 0.08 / 17.1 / 20.6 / 27.8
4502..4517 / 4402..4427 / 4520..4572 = -0.14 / 15.8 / 24.1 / 23.3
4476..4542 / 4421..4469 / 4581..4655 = -0.05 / 17.2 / 21.8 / 26.9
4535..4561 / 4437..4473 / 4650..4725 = -0.09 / 18.1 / 23.6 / 27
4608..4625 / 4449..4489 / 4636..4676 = -0.13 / 19.2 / 28.3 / 26.8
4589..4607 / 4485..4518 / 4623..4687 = -0.04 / 22.9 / 26.5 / 27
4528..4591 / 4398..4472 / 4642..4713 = -0.11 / 17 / 24.4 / 26.8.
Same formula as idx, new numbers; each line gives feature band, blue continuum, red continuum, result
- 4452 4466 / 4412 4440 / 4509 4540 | 2.0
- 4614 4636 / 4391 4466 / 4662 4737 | -3.9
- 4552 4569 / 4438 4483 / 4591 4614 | -1.5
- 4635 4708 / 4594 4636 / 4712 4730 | 1.4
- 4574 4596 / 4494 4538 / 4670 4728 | -2.3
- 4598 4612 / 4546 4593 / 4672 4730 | -0.3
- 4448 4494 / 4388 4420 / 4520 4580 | 0.1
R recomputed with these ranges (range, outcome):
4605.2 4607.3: 26.8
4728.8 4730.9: 25.3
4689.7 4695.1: 27.5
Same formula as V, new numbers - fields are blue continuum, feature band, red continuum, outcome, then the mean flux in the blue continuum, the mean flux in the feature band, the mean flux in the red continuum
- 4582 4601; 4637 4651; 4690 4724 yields 0.4 angstrom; 26.4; 25.8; 26.9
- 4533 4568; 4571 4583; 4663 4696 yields -0.8 angstrom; 24.1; 26.2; 26.9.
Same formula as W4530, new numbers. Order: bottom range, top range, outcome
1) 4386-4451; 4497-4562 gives 1.37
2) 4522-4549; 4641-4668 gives 1.30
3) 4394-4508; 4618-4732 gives 1.45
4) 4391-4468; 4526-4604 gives 1.47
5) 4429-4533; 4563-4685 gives 1.33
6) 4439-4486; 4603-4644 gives 1.45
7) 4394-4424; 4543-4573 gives 1.59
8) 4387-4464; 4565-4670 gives 1.64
